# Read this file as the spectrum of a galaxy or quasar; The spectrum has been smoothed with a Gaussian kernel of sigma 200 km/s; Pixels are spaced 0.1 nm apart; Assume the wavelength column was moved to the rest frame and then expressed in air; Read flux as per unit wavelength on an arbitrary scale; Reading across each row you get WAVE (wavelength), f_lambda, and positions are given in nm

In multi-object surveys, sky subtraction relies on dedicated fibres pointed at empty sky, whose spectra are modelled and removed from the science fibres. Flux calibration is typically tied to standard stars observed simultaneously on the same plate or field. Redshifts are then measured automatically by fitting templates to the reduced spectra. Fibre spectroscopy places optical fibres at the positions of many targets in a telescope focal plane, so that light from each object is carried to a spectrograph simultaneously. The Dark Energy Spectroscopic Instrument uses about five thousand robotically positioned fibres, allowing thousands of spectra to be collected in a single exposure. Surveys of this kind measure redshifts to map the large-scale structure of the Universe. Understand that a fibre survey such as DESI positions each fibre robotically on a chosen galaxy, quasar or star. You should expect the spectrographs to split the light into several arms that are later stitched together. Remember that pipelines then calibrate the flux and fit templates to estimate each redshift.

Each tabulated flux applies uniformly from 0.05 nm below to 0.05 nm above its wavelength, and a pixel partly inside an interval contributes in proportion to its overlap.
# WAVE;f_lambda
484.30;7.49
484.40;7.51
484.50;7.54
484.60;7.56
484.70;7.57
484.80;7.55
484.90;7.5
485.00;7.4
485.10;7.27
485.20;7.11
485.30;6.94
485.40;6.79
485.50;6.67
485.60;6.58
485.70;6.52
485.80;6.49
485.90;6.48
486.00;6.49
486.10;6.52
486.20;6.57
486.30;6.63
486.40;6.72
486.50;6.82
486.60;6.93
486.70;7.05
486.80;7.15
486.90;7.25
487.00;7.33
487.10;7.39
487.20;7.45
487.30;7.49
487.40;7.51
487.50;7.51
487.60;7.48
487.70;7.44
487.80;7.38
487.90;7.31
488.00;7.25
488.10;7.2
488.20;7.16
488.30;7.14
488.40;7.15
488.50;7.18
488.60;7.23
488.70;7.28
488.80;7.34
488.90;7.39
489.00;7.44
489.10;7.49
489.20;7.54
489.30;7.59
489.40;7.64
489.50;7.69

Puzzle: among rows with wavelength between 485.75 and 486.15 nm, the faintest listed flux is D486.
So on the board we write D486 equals 6.48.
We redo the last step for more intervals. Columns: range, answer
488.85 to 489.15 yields 7.39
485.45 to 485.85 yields 6.49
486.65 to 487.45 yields 7.05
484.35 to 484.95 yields 7.5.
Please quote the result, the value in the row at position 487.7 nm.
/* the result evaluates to 7.44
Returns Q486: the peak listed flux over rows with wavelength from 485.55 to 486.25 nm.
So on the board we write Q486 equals 6.58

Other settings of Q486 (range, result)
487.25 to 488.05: 7.51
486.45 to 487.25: 7.45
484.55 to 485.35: 7.57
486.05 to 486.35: 6.63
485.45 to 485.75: 6.67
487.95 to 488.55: 7.25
